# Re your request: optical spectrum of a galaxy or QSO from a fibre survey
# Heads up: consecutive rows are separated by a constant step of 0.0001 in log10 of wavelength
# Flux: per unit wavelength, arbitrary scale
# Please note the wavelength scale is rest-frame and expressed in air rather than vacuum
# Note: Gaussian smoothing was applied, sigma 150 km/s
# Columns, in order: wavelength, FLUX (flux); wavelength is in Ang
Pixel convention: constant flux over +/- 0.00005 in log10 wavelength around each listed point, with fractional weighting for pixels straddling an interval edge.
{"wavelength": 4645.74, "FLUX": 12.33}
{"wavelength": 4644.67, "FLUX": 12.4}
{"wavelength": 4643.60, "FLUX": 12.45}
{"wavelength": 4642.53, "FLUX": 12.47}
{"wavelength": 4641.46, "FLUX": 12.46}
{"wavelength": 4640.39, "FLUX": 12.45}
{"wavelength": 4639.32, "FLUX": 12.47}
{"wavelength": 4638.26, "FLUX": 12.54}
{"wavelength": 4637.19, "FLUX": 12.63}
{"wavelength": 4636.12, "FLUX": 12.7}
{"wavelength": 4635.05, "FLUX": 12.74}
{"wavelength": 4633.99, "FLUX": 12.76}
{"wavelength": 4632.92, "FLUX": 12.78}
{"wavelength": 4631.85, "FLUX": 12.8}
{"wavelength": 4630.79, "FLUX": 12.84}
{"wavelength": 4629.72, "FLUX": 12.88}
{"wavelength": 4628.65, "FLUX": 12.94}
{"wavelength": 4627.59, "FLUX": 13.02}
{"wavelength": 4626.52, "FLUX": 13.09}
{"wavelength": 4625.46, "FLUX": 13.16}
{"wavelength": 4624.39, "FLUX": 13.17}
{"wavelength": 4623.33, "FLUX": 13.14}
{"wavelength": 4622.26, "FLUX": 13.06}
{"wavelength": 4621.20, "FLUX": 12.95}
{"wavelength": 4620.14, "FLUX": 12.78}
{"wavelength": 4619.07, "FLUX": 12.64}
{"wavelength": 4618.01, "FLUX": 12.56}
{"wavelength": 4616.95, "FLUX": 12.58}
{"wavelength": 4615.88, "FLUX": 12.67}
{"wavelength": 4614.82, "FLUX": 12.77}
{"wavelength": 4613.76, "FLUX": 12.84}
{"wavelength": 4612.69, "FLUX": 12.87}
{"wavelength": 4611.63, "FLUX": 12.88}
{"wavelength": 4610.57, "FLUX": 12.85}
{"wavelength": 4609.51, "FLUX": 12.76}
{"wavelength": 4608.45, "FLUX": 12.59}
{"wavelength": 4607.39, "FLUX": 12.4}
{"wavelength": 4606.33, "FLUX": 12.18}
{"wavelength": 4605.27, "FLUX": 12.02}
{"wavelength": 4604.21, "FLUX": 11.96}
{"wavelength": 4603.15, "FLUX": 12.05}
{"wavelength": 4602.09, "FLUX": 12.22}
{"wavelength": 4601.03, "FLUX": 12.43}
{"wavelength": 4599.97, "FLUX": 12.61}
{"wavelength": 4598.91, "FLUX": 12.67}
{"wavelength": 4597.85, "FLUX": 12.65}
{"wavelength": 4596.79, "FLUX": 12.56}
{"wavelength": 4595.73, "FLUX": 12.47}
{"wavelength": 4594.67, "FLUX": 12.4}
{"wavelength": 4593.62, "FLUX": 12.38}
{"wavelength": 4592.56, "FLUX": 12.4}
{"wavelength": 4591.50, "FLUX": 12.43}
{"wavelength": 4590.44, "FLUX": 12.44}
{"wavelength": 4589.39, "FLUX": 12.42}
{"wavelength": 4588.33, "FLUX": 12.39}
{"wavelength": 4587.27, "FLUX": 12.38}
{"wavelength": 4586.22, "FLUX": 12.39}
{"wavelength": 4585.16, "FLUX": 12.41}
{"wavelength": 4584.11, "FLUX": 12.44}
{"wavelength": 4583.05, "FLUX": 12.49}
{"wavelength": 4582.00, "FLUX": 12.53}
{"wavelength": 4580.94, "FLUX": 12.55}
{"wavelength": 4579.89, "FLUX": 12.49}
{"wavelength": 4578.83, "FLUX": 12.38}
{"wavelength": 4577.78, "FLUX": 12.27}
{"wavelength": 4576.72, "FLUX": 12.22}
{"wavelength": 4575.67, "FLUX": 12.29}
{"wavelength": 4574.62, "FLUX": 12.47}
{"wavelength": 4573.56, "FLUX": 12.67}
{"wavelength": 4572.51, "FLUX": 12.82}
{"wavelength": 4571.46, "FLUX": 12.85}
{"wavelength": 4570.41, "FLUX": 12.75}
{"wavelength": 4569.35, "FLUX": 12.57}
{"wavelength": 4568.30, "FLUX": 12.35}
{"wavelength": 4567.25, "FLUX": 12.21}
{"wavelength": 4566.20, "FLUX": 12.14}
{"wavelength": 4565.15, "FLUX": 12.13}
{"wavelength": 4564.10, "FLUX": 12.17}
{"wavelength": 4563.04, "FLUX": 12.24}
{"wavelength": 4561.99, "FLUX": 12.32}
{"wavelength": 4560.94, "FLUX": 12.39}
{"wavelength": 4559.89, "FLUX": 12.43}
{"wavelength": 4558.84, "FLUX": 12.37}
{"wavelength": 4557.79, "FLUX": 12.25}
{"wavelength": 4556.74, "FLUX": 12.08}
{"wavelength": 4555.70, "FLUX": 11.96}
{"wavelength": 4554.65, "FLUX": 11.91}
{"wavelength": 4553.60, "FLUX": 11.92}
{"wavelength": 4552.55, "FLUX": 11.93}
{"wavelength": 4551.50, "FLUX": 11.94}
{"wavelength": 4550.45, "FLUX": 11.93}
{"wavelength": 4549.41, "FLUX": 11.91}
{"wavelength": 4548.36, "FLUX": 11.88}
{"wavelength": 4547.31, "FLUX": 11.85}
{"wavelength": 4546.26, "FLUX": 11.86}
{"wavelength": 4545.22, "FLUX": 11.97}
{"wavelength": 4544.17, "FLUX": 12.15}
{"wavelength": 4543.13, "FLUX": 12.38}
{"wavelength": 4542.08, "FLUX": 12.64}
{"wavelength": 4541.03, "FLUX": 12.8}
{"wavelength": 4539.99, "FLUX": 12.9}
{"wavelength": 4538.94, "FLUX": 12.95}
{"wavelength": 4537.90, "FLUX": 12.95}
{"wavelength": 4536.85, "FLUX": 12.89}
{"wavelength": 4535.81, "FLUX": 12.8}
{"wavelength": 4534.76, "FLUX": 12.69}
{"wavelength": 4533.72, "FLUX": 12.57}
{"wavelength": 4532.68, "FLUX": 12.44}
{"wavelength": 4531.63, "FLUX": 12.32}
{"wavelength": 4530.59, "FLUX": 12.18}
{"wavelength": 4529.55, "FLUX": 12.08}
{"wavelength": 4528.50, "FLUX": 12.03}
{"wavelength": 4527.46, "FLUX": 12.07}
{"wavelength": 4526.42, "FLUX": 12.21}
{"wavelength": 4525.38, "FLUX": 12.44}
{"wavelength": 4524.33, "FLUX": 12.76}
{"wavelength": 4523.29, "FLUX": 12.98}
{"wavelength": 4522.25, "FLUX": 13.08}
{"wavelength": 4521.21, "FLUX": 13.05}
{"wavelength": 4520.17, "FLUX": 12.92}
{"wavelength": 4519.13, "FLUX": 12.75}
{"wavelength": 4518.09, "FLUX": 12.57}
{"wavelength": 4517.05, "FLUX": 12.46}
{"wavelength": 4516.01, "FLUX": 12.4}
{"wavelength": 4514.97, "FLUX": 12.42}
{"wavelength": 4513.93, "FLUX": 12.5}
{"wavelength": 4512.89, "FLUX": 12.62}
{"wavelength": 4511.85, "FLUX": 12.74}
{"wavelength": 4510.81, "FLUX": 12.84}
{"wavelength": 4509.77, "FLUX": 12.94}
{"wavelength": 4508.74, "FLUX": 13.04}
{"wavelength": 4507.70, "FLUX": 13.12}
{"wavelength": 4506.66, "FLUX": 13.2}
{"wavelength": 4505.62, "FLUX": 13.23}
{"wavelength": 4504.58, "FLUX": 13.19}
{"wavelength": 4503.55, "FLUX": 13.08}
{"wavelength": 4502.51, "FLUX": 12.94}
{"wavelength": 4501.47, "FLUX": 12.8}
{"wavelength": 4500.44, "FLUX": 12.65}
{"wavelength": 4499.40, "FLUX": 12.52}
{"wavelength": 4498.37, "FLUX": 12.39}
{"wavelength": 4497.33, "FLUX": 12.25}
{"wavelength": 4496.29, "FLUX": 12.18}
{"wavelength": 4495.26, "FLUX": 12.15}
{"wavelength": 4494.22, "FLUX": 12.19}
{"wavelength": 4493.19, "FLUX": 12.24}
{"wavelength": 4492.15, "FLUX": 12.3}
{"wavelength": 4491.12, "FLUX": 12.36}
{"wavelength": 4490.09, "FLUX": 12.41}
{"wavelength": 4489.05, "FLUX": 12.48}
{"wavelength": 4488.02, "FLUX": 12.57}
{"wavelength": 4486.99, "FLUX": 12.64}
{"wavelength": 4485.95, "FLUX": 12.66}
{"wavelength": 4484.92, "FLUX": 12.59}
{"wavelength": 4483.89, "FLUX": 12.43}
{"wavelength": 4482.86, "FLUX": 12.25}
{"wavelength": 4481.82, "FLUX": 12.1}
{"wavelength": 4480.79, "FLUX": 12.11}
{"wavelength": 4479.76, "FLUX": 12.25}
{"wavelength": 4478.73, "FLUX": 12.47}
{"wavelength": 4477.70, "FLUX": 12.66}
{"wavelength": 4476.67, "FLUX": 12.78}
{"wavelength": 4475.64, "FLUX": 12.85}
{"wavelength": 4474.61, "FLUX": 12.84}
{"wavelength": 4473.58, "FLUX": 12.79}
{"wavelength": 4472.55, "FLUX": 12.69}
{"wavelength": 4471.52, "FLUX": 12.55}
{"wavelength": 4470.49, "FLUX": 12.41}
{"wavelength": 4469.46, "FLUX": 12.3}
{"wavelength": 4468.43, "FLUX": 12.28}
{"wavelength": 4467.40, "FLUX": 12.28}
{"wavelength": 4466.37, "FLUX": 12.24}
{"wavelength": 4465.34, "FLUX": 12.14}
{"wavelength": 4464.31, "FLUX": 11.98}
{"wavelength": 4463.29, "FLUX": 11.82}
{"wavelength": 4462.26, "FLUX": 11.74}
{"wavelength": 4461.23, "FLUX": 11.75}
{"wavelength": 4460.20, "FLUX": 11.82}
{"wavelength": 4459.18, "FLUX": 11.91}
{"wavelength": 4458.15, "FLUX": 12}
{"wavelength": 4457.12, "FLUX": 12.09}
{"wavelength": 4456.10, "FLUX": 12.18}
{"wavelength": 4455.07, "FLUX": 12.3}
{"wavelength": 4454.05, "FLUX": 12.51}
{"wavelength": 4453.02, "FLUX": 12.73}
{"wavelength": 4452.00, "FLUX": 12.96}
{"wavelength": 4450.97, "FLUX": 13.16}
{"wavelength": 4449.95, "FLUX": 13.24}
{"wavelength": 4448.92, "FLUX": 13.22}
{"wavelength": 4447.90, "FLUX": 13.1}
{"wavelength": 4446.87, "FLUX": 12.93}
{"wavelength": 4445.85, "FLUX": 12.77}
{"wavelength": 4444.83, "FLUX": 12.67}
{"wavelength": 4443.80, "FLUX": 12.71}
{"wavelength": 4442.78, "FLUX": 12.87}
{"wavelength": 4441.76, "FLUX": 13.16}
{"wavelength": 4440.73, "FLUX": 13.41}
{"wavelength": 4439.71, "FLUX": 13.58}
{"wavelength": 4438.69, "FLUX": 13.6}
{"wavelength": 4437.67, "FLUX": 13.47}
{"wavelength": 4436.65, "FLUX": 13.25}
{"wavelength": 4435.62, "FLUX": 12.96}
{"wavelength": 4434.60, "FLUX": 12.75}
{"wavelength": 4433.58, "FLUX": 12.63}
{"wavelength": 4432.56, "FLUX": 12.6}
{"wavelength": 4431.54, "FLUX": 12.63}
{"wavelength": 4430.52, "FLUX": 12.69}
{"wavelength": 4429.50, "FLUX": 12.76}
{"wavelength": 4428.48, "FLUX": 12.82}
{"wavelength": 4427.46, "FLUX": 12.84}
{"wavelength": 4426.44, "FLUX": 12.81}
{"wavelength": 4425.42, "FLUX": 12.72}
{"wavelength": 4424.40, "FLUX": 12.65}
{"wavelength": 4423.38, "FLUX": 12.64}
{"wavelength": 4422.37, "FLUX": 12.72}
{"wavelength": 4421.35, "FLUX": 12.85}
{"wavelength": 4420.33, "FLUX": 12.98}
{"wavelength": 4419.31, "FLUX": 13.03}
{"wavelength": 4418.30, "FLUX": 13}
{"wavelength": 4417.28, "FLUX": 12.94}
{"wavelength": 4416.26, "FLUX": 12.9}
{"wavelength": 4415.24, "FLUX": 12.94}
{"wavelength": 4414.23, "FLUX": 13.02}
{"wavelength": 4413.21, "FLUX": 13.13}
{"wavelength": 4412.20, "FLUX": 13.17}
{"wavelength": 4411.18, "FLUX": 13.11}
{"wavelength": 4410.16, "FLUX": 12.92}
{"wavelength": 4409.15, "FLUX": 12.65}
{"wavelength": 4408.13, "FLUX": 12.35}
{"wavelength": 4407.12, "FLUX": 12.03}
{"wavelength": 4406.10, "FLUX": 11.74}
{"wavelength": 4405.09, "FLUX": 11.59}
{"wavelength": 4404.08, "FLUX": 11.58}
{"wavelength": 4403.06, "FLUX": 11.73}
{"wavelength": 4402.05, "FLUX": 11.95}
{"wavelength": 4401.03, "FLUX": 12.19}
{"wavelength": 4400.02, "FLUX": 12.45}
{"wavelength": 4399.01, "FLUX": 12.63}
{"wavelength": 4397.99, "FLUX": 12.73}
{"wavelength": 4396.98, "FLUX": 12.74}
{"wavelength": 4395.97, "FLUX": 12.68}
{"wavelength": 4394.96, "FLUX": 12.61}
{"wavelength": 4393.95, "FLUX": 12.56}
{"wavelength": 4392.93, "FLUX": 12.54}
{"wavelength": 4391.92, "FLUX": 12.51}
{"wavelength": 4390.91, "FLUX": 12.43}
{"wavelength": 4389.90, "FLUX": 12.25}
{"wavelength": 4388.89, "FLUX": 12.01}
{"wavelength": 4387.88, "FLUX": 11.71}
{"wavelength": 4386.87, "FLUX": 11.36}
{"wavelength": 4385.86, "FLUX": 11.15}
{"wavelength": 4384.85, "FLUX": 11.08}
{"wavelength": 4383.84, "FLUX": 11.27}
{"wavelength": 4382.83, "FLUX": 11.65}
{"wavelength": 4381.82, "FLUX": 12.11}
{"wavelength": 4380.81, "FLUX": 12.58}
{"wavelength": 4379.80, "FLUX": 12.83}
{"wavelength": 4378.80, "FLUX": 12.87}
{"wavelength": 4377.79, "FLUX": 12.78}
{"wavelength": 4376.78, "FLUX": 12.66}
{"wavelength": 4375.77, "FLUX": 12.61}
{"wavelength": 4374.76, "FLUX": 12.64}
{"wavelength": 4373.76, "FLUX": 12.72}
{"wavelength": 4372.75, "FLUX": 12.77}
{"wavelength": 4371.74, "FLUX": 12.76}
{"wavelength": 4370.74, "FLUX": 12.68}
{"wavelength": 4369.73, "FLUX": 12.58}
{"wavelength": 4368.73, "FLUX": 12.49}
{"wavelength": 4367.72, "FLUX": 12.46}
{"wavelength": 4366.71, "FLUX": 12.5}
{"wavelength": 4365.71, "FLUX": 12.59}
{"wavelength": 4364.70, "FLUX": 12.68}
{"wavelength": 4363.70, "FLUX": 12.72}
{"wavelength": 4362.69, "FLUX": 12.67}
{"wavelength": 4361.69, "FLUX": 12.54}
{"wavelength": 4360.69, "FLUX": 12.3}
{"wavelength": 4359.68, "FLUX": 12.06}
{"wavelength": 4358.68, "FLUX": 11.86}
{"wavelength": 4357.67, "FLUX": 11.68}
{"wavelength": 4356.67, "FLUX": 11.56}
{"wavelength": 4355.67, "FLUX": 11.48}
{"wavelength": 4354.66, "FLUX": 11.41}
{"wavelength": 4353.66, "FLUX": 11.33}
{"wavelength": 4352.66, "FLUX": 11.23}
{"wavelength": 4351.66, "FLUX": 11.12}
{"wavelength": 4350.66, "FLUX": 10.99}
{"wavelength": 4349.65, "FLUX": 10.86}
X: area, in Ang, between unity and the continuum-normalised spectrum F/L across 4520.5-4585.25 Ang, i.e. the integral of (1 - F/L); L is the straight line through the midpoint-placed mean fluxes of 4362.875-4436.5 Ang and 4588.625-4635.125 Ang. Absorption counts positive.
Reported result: 1.2 Ang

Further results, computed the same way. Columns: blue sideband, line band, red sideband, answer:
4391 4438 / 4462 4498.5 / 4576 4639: 0.7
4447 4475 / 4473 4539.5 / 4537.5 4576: -1.3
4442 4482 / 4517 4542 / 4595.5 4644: -0.1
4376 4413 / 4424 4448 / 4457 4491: -1.2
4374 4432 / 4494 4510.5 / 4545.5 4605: -0.5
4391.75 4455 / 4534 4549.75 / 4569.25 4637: 0.3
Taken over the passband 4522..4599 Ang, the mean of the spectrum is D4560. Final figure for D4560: 12.4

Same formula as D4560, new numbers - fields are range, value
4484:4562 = 12.5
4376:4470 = 12.5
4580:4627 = 12.6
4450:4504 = 12.4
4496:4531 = 12.7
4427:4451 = 13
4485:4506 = 12.6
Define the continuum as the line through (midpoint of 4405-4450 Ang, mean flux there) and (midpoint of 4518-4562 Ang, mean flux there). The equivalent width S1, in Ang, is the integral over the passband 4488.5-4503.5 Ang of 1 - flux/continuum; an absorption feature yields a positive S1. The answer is 0.2 Ang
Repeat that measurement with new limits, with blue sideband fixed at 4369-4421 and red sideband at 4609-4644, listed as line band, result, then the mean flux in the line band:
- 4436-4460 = -0.65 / 12.8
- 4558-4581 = 0.52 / 12.4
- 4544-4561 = 0.86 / 12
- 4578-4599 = 0.44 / 12.5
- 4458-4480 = 0.42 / 12.3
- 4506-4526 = -0.26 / 12.8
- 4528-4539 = 0.10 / 12.5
